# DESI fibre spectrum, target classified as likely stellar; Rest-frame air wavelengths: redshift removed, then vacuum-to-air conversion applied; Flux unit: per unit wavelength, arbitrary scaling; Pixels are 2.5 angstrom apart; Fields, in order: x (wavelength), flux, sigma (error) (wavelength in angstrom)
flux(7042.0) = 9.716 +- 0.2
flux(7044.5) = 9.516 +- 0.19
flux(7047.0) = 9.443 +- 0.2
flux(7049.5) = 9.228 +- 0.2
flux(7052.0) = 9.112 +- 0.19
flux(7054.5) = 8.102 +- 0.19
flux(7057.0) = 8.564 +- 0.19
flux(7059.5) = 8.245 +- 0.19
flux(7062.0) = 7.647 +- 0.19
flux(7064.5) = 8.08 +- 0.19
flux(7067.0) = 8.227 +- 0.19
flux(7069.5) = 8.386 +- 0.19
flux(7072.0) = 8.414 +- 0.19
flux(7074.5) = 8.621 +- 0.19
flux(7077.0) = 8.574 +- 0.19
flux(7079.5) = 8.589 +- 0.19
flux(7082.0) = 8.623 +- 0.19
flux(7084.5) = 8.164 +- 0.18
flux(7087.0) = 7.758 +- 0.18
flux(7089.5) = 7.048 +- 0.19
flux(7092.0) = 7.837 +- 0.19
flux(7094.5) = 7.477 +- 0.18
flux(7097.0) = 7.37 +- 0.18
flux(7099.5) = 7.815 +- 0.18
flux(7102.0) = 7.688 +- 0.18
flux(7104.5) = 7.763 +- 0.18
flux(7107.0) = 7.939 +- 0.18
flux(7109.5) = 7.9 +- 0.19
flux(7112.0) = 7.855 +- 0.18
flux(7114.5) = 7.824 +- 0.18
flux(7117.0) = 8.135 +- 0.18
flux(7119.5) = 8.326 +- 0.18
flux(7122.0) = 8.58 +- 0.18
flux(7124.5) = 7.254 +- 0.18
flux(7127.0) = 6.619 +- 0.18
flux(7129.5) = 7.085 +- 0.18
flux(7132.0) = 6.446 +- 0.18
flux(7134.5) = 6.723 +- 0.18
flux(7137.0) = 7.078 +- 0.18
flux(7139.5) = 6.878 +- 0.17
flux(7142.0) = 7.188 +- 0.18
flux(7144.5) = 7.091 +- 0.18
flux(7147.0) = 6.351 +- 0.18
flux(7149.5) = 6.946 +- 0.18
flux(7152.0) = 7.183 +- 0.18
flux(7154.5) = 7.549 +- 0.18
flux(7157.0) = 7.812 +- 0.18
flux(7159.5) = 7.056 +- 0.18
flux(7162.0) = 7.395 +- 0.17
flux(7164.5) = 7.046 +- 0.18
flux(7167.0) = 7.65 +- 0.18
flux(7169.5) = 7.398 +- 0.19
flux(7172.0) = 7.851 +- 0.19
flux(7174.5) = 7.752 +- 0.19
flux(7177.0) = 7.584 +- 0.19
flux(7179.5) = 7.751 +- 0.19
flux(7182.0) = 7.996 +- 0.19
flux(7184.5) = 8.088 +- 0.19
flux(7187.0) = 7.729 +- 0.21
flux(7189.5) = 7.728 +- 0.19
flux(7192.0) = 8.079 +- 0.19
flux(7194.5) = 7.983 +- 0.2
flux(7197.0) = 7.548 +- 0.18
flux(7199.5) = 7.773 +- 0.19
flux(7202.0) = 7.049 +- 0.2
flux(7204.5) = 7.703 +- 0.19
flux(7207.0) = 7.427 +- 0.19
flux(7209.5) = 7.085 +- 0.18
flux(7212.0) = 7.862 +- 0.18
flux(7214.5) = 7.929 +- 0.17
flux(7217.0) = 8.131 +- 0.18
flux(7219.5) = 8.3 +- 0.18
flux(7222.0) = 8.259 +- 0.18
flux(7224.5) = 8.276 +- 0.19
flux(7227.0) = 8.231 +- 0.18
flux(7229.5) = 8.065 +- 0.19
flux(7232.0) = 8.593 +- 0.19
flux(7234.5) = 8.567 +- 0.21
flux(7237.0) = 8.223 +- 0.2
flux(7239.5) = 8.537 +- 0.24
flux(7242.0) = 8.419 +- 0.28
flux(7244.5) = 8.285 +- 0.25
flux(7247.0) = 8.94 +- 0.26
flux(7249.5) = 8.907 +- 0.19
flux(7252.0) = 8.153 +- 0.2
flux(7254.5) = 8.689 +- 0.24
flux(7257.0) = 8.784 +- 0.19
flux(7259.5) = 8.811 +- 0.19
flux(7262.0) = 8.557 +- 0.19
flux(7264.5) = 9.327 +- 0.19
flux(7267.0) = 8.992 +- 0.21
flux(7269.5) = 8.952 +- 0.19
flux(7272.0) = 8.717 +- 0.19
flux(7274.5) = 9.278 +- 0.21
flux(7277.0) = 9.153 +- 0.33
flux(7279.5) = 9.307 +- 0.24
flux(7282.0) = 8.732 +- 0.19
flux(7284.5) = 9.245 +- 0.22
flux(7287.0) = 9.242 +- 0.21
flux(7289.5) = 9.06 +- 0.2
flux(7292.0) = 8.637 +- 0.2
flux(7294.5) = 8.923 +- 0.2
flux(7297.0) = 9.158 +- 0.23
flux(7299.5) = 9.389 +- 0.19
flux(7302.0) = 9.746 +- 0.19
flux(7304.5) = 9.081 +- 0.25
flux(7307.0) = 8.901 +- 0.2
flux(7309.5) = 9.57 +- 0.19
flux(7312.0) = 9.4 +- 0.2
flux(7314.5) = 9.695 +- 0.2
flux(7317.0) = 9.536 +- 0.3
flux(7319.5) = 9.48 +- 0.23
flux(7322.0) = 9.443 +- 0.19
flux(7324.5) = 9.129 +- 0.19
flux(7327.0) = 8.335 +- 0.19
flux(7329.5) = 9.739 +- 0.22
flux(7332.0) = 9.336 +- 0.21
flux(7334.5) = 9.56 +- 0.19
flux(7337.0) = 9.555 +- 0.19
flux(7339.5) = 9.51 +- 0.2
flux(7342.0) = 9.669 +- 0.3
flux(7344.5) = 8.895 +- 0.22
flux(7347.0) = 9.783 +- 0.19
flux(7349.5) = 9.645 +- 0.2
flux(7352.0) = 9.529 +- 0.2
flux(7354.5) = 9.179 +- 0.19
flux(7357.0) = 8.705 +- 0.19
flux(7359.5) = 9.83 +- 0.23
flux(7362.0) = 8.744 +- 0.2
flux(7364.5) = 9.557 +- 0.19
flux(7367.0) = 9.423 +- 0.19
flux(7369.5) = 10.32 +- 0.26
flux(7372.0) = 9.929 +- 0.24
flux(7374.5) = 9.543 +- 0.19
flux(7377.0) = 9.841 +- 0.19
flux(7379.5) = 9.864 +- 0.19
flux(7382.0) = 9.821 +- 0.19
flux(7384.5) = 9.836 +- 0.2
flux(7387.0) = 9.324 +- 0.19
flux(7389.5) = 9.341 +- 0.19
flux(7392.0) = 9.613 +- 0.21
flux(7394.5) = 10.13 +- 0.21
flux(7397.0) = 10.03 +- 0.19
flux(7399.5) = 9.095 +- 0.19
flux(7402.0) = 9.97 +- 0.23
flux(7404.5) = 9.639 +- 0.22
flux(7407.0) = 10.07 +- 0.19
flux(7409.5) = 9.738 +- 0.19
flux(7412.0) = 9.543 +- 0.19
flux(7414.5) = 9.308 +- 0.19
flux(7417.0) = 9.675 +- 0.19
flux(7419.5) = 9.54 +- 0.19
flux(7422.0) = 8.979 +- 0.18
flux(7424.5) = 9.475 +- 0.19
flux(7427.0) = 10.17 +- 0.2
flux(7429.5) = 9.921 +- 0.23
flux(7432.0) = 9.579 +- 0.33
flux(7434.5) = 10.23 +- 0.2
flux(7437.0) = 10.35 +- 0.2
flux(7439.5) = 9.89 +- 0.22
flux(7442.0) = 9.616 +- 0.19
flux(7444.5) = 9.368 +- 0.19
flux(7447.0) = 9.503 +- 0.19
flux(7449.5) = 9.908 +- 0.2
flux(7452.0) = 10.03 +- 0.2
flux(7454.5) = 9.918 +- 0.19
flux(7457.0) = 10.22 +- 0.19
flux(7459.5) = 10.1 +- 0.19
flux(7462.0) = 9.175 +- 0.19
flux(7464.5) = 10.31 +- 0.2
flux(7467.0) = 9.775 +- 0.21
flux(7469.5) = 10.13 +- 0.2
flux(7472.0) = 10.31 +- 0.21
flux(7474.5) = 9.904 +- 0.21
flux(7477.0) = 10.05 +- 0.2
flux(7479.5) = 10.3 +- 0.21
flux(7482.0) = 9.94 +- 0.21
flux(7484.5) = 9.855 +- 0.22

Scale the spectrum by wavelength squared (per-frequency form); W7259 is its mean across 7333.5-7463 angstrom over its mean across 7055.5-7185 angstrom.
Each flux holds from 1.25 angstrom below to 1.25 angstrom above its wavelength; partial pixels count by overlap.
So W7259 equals 1.36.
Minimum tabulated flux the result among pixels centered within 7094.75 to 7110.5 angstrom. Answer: 7.37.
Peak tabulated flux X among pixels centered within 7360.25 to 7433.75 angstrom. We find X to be 10.32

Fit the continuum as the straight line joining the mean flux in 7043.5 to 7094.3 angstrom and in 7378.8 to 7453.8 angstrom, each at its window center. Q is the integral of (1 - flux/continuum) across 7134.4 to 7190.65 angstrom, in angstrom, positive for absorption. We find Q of 8.7 angstrom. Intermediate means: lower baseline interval 8.38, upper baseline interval 9.72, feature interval 7.4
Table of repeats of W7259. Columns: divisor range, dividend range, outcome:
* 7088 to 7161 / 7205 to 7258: 1.15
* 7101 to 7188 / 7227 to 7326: 1.24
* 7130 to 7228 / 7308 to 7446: 1.34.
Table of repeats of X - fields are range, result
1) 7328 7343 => 9.739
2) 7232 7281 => 9.327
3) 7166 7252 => 8.94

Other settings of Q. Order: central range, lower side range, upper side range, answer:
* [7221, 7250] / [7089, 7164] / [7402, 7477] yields -0.7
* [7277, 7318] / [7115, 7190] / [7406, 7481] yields -2.9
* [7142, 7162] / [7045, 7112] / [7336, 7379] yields 3.2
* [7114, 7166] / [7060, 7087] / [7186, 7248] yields 5.8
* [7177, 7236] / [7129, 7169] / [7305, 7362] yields -0.8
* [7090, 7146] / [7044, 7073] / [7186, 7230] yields 5.4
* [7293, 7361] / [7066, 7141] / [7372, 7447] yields -1.3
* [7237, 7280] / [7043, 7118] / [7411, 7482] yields 1.0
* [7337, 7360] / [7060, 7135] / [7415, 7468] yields -0.4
